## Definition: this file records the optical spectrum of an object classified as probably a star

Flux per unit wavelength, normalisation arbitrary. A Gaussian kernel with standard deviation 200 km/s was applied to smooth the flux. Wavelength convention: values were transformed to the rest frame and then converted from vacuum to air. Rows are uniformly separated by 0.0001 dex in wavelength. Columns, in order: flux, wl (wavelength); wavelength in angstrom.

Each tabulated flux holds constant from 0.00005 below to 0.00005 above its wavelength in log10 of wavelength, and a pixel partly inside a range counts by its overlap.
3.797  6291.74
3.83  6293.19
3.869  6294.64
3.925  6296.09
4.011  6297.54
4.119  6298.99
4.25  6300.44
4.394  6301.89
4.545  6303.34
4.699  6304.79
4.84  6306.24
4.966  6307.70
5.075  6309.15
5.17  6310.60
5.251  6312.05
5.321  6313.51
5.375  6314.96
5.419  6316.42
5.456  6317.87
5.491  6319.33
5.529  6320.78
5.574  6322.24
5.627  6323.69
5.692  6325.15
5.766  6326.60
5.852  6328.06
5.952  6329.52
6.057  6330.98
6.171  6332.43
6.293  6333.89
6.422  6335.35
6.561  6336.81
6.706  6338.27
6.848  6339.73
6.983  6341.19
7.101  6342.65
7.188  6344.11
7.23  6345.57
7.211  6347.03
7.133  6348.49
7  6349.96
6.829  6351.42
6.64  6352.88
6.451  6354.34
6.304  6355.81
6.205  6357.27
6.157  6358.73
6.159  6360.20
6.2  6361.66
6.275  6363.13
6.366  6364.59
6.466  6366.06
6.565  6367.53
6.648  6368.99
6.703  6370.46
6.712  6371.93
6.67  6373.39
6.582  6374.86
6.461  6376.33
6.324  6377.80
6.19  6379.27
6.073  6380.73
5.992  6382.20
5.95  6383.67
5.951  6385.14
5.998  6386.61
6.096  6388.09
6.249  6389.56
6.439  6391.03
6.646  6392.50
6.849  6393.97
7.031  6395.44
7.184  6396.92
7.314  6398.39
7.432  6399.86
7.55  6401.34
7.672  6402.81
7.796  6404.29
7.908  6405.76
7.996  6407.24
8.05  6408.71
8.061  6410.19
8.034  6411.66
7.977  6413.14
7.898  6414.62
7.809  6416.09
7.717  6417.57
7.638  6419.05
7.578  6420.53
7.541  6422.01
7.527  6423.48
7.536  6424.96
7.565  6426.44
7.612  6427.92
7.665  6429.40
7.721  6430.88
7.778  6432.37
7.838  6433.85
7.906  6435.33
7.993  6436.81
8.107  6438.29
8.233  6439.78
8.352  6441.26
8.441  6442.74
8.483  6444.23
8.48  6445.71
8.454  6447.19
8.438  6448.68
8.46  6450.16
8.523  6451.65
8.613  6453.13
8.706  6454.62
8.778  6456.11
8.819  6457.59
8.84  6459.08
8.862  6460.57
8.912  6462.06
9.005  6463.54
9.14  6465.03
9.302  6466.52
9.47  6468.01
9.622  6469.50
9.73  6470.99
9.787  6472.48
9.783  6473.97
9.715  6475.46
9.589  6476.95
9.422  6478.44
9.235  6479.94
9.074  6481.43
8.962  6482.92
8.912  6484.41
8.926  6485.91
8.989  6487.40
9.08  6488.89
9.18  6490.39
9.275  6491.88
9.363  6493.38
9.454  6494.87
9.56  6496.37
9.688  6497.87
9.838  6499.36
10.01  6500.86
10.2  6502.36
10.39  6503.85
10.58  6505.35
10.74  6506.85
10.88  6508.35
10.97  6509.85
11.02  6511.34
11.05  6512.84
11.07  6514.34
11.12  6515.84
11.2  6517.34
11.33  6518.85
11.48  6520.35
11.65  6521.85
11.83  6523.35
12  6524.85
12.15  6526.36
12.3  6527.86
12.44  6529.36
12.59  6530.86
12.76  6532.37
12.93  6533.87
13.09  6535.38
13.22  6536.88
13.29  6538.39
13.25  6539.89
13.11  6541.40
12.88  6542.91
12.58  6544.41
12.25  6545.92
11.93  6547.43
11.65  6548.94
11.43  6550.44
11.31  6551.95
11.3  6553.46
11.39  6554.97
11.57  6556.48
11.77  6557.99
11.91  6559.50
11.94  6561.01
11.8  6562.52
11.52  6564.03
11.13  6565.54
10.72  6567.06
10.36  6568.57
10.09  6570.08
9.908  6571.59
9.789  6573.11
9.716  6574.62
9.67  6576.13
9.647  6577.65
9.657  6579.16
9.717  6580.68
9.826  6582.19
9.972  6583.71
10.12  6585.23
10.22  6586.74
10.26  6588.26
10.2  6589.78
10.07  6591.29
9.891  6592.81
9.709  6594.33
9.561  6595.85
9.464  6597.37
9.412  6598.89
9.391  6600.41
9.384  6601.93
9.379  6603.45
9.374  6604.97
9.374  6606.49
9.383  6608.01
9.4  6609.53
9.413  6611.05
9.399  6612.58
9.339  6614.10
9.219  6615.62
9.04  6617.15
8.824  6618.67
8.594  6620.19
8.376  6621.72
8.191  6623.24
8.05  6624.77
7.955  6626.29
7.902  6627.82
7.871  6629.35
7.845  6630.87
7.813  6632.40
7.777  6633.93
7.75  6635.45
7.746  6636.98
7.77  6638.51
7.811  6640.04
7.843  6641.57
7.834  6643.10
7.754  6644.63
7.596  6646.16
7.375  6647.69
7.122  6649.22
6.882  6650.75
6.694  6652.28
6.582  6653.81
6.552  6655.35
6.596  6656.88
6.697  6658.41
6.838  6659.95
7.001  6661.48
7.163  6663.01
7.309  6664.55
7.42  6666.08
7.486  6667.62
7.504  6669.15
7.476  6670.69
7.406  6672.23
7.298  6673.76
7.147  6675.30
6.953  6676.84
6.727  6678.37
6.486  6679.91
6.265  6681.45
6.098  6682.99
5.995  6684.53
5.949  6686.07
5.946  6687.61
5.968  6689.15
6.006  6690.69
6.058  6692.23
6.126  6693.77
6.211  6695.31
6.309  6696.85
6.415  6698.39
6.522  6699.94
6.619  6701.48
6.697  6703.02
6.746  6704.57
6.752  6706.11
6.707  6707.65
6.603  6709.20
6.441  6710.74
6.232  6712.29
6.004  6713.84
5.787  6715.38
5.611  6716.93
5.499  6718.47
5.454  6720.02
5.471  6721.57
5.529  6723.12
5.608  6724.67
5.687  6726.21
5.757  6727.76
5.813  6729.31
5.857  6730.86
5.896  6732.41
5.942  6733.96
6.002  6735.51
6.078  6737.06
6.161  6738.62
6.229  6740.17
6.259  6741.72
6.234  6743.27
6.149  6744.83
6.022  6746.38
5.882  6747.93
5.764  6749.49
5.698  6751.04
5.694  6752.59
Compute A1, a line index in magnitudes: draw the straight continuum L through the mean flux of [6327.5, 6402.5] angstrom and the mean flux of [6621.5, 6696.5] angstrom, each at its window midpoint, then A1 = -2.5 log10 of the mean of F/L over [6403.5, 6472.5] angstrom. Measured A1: -0.23 mag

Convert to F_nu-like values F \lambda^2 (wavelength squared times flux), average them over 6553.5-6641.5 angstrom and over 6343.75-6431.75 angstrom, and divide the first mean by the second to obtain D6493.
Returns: 1.5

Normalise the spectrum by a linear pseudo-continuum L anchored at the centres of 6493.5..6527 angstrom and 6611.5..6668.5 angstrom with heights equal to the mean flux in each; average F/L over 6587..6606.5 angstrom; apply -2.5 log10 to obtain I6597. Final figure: -0.11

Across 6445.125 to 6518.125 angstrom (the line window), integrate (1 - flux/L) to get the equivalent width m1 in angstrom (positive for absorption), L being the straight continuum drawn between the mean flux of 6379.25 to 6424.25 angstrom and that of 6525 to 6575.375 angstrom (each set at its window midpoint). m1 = 1.1 angstrom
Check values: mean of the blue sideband 7.18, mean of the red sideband 11.8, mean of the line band 9.54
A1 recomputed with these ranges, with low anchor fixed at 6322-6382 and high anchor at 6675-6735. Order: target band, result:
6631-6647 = -0.245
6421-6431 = -0.188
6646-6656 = -0.124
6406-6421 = -0.226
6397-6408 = -0.191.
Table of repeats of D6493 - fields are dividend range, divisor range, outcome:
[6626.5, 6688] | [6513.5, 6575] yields 0.63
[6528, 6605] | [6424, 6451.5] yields 1.42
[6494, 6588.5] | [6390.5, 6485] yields 1.39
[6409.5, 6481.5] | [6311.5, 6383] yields 1.39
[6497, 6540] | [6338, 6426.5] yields 1.73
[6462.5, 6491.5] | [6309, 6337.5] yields 1.71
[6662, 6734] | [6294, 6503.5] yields 0.95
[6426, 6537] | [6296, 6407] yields 1.64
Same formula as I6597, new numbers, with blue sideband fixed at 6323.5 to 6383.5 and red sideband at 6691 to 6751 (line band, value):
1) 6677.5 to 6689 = -0.02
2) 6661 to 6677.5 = -0.19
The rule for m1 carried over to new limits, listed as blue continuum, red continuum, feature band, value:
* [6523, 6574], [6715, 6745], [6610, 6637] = 2.80 angstrom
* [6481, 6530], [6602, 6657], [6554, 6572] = -3.47 angstrom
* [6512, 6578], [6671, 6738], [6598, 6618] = 0.32 angstrom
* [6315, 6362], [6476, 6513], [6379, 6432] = 3.79 angstrom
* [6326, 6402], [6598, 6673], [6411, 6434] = -2.85 angstrom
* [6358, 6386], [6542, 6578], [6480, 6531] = -3.39 angstrom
